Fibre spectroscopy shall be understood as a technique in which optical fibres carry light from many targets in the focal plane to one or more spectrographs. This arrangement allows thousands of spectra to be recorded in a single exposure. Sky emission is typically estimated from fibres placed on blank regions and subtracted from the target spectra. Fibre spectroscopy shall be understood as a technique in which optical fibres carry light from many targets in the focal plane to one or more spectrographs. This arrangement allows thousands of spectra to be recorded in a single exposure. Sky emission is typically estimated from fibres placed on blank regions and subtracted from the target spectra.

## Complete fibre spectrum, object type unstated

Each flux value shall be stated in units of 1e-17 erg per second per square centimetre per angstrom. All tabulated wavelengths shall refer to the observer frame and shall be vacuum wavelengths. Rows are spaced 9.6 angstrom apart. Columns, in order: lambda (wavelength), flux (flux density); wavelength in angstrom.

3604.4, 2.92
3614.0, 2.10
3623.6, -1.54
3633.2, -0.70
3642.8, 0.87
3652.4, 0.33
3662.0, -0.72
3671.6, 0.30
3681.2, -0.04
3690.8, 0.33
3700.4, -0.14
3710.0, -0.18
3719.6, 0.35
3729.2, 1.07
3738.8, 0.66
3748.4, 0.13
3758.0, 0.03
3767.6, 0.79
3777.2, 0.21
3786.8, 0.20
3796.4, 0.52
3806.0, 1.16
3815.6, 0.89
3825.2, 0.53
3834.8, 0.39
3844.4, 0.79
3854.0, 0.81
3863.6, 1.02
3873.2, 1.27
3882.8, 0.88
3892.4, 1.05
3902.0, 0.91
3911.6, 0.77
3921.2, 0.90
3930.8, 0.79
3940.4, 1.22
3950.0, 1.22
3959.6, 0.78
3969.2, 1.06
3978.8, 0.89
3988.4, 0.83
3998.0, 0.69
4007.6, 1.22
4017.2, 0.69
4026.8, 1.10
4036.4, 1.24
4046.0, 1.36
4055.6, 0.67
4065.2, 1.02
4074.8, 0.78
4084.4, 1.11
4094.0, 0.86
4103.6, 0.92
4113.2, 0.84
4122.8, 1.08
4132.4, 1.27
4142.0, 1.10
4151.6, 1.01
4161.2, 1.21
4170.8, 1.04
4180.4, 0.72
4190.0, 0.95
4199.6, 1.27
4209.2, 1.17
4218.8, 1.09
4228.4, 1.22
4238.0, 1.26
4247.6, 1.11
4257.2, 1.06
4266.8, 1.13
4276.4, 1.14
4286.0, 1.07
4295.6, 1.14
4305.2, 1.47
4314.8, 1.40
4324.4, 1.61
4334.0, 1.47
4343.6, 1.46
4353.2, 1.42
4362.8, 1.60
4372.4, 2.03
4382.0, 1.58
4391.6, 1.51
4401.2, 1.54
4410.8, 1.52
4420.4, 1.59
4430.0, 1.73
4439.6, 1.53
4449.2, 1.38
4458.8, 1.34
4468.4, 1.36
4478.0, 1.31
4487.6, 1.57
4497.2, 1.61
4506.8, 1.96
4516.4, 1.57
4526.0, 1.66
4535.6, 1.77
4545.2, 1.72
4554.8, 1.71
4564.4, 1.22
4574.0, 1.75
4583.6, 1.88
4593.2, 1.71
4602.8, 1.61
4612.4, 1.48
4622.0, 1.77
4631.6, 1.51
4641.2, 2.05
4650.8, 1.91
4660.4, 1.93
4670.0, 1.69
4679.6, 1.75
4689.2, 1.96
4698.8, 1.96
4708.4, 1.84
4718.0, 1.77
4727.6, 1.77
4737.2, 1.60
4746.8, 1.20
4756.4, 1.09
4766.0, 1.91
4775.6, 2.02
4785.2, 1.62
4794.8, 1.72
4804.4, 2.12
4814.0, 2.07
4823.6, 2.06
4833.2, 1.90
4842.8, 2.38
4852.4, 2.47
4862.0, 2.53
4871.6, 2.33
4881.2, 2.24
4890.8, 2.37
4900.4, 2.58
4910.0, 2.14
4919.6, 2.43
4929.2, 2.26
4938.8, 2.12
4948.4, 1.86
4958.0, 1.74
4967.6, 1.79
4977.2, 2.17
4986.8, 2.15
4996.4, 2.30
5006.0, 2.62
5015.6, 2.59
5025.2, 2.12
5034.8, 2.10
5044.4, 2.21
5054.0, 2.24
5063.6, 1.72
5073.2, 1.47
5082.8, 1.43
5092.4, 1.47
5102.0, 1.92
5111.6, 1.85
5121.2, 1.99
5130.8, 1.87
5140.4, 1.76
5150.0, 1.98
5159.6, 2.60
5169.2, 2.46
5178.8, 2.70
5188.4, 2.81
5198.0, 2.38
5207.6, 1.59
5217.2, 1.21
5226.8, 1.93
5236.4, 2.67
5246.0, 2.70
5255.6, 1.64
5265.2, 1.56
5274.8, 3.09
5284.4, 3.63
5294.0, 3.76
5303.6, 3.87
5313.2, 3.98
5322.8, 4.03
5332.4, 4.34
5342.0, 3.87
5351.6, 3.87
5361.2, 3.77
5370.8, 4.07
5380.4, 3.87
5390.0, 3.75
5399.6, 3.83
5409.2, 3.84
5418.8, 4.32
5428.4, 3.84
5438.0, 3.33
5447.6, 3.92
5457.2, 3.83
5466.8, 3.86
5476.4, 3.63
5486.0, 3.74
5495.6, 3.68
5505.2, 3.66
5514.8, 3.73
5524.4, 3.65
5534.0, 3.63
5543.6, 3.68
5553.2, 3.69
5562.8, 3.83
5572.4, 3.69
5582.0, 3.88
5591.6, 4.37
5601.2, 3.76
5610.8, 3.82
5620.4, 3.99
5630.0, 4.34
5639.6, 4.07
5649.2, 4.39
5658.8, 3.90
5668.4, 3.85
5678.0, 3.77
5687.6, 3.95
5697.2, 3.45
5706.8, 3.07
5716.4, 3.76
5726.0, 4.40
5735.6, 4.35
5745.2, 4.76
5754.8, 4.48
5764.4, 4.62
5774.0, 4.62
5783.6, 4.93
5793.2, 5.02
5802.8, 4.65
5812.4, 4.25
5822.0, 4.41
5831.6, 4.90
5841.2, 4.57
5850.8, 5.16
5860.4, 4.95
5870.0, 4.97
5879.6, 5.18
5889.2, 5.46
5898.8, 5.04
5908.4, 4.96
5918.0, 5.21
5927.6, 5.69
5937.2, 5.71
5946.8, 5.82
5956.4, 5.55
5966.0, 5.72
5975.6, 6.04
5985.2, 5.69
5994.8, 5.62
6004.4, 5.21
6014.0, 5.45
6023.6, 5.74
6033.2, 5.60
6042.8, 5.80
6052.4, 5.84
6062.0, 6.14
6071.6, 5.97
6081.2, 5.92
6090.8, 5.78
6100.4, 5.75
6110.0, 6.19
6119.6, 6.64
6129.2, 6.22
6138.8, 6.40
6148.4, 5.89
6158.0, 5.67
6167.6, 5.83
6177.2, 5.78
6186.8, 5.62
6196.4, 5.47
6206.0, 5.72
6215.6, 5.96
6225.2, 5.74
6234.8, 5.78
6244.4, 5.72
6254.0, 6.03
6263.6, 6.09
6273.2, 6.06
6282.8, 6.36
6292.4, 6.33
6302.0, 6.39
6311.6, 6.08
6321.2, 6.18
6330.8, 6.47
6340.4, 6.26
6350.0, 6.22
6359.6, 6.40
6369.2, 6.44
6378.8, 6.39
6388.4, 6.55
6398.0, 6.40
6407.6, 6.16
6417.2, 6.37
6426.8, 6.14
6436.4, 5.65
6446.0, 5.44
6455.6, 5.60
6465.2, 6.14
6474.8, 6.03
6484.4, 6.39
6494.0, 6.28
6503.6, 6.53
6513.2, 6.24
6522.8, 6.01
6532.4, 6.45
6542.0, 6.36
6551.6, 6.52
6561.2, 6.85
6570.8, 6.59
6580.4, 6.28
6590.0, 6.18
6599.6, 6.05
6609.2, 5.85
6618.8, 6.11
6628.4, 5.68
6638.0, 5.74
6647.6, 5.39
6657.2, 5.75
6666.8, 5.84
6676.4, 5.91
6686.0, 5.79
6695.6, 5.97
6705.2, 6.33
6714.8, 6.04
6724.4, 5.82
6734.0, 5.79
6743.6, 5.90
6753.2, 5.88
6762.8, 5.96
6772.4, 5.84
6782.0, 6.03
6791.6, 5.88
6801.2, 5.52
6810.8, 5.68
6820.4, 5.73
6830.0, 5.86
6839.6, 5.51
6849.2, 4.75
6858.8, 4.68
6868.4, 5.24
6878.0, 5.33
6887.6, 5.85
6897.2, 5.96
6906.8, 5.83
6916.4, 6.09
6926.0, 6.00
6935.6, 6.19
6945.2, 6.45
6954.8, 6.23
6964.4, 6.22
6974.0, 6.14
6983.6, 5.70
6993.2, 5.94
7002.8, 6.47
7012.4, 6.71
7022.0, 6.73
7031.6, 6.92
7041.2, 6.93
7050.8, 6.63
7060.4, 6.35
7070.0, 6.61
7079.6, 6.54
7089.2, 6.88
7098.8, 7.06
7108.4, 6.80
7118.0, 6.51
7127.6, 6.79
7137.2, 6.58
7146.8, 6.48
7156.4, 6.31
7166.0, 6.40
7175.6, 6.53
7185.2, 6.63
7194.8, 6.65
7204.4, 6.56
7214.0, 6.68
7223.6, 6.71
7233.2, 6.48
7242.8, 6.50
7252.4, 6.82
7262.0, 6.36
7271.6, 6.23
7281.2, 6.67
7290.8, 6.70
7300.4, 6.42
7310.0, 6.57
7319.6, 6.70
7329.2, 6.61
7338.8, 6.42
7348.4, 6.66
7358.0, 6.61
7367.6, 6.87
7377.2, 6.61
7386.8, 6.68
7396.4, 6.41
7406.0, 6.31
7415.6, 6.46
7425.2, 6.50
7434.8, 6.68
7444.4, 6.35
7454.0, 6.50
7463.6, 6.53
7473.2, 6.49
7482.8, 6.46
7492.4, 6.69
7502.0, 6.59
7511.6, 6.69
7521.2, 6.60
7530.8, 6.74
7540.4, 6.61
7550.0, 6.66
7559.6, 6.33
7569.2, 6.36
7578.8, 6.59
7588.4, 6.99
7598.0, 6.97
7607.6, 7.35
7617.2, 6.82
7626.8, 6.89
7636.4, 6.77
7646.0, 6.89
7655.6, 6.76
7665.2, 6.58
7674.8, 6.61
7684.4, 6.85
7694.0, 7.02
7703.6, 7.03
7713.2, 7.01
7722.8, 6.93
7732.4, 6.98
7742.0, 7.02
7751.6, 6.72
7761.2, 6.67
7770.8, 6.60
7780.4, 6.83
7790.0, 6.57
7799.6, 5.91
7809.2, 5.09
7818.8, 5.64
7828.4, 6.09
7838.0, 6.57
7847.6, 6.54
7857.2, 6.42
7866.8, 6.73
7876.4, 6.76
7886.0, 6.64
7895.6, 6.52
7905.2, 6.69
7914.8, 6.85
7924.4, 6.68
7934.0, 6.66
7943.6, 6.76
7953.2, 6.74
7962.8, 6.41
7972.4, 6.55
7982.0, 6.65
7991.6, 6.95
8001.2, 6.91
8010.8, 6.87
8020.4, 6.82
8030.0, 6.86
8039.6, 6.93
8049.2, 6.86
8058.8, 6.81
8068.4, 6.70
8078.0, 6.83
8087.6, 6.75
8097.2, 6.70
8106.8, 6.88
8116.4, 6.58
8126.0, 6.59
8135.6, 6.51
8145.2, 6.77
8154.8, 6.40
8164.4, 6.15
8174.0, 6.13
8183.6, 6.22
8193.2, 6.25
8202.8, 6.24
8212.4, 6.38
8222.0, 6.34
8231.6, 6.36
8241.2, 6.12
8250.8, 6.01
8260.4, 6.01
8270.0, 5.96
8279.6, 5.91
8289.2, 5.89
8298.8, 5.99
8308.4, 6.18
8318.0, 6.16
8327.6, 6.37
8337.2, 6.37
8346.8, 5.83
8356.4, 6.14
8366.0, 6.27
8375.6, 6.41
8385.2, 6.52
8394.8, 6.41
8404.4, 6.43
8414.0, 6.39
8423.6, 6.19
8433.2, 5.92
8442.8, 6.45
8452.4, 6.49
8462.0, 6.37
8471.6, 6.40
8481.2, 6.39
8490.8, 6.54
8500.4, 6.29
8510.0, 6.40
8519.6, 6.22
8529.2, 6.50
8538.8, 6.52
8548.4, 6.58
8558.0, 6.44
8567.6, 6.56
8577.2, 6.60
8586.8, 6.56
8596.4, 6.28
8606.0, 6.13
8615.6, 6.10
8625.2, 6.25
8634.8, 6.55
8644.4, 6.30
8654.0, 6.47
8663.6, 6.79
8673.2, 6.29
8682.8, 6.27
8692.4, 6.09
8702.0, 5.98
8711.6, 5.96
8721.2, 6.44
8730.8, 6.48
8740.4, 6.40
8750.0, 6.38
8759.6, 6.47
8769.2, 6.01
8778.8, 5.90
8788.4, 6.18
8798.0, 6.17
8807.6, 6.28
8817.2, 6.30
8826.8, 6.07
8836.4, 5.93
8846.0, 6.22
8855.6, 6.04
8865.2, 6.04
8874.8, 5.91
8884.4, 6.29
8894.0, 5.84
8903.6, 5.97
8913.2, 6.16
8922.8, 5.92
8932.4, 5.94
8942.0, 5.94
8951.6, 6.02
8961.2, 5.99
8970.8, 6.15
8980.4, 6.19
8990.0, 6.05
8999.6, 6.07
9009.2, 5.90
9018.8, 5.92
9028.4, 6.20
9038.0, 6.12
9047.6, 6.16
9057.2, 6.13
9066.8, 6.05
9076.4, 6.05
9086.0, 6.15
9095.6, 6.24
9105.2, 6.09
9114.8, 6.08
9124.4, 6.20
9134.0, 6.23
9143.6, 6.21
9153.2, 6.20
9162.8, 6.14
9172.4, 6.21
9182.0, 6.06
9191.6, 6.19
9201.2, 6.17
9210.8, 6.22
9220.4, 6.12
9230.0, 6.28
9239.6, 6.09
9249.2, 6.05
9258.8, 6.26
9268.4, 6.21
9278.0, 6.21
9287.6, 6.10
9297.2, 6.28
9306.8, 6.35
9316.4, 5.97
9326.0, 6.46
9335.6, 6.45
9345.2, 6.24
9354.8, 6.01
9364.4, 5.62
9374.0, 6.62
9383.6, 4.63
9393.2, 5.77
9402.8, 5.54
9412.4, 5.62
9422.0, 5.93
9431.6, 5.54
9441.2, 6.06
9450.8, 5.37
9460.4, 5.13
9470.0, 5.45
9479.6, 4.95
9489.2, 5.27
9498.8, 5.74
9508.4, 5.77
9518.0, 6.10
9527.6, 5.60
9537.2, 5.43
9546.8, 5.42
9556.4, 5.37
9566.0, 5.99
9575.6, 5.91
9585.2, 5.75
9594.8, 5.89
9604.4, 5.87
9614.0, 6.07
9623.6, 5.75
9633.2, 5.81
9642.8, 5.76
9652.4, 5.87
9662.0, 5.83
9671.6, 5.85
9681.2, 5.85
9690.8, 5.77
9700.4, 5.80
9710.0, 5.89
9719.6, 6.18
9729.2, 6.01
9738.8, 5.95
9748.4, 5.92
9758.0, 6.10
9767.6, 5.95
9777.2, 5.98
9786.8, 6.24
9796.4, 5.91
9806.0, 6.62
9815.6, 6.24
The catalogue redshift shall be 0.33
